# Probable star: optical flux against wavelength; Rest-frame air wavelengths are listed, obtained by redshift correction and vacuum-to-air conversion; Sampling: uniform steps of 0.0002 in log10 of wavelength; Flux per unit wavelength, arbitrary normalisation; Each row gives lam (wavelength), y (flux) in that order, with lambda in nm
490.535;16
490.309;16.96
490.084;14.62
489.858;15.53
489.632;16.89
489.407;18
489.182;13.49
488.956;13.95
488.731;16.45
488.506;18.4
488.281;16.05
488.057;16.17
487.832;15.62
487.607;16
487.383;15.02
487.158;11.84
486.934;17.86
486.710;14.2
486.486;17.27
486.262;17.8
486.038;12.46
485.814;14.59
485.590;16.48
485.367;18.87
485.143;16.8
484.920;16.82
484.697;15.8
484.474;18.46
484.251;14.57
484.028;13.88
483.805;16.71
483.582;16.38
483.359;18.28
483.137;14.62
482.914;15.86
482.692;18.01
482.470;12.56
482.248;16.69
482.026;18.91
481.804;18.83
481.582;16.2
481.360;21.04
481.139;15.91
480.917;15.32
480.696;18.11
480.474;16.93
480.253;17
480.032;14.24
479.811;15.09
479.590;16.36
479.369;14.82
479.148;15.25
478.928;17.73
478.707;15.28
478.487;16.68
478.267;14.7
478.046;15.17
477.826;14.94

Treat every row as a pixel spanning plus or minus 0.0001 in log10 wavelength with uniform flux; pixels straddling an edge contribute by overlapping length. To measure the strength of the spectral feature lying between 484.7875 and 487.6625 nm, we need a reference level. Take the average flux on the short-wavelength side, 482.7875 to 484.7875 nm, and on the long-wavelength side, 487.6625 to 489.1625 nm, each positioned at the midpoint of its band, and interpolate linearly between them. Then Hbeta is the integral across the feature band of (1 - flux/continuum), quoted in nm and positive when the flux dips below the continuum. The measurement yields 0.03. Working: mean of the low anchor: 16.1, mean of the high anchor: 15.9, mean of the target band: 15.8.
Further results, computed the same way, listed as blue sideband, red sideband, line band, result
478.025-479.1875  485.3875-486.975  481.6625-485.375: -0.15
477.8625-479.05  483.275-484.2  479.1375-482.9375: -0.14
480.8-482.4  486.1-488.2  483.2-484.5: 0.04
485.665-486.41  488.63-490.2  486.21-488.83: -0.12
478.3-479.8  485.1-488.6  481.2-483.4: -0.16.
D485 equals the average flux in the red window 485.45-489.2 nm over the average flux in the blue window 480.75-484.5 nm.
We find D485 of 0.94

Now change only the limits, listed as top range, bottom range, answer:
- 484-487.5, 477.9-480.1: 1.02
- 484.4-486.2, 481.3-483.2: 0.96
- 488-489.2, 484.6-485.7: 0.94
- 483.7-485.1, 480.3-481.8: 0.93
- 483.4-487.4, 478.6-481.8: 0.97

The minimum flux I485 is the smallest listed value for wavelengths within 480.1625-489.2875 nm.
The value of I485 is 11.84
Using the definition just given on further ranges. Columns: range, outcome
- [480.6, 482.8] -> 12.56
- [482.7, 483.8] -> 14.62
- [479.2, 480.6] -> 14.24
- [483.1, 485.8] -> 13.88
